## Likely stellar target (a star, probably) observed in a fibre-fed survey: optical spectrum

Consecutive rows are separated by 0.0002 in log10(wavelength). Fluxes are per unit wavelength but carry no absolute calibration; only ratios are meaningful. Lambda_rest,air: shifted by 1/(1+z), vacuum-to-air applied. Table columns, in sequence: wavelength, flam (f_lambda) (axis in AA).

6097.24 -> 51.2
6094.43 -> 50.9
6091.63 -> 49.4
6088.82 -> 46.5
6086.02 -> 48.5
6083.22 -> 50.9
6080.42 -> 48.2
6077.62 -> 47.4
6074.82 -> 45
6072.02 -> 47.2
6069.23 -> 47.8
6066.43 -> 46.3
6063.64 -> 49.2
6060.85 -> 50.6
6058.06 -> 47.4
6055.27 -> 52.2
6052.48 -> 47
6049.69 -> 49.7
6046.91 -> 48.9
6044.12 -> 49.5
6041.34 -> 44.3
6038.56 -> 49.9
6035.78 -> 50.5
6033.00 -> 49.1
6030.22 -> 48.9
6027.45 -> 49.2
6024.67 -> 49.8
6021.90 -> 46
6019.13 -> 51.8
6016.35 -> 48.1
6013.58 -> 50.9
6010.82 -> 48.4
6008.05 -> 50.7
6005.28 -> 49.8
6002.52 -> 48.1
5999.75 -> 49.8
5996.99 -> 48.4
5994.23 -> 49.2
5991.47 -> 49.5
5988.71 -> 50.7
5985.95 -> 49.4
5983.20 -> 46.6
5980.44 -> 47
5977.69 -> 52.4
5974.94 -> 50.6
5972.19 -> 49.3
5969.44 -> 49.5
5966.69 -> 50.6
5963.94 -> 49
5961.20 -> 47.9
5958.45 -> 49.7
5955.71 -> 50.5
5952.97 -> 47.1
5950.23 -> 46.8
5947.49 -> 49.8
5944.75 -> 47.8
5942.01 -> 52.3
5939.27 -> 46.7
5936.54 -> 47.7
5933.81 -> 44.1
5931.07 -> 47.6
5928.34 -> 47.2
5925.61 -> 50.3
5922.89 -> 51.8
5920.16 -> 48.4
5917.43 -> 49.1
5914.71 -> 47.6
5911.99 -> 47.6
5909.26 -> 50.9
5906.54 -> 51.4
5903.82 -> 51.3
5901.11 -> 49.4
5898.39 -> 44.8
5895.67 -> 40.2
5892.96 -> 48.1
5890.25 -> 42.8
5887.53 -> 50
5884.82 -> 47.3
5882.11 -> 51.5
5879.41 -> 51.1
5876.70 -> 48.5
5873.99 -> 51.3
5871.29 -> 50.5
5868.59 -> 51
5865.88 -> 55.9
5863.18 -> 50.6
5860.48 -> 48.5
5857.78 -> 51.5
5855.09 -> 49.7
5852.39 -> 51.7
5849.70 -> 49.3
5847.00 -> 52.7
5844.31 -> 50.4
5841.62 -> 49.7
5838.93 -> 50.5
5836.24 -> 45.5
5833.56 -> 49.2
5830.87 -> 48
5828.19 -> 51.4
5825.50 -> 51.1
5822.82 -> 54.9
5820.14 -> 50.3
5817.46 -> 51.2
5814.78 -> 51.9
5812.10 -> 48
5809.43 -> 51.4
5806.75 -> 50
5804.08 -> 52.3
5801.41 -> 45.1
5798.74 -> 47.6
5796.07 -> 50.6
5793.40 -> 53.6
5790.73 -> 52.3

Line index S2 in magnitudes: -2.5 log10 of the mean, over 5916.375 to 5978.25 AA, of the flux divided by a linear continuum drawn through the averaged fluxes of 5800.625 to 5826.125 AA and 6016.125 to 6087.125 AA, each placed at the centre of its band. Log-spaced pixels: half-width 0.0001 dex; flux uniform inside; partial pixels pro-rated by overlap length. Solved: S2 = 0.01 mag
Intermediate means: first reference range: 50.7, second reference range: 48.6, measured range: 48.9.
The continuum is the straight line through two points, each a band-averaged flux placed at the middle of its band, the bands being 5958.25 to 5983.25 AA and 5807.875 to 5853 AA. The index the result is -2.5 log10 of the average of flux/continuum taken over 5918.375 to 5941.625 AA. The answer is 0.03 mag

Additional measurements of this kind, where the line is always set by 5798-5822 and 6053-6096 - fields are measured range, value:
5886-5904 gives 0.07 mag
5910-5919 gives 0.02 mag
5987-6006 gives -0.01 mag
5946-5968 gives 0.00 mag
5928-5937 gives 0.06 mag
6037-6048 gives 0.01 mag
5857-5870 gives -0.04 mag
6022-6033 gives 0.00 mag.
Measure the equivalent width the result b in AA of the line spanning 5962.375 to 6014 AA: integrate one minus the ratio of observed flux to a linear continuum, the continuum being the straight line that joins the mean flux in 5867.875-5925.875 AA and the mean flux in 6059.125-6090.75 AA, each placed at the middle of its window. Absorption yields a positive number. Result -1.1 AA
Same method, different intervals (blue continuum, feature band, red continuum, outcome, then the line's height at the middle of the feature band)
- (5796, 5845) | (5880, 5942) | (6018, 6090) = 1.59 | 49.4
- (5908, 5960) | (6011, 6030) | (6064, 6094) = -0.42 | 48.2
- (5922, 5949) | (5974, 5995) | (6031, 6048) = -0.36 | 48.6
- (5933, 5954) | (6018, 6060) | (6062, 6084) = -1.06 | 47.7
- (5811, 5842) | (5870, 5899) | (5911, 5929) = 0.90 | 49.4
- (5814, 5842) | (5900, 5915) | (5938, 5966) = -0.15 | 49.3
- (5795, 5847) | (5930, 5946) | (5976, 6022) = 0.60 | 49.6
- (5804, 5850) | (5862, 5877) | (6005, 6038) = -0.39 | 50.2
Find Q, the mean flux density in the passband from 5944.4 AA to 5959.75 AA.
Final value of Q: 48.7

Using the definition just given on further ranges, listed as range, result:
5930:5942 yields 47.1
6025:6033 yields 49.2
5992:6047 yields 49.1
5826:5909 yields 49.5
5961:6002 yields 49.3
